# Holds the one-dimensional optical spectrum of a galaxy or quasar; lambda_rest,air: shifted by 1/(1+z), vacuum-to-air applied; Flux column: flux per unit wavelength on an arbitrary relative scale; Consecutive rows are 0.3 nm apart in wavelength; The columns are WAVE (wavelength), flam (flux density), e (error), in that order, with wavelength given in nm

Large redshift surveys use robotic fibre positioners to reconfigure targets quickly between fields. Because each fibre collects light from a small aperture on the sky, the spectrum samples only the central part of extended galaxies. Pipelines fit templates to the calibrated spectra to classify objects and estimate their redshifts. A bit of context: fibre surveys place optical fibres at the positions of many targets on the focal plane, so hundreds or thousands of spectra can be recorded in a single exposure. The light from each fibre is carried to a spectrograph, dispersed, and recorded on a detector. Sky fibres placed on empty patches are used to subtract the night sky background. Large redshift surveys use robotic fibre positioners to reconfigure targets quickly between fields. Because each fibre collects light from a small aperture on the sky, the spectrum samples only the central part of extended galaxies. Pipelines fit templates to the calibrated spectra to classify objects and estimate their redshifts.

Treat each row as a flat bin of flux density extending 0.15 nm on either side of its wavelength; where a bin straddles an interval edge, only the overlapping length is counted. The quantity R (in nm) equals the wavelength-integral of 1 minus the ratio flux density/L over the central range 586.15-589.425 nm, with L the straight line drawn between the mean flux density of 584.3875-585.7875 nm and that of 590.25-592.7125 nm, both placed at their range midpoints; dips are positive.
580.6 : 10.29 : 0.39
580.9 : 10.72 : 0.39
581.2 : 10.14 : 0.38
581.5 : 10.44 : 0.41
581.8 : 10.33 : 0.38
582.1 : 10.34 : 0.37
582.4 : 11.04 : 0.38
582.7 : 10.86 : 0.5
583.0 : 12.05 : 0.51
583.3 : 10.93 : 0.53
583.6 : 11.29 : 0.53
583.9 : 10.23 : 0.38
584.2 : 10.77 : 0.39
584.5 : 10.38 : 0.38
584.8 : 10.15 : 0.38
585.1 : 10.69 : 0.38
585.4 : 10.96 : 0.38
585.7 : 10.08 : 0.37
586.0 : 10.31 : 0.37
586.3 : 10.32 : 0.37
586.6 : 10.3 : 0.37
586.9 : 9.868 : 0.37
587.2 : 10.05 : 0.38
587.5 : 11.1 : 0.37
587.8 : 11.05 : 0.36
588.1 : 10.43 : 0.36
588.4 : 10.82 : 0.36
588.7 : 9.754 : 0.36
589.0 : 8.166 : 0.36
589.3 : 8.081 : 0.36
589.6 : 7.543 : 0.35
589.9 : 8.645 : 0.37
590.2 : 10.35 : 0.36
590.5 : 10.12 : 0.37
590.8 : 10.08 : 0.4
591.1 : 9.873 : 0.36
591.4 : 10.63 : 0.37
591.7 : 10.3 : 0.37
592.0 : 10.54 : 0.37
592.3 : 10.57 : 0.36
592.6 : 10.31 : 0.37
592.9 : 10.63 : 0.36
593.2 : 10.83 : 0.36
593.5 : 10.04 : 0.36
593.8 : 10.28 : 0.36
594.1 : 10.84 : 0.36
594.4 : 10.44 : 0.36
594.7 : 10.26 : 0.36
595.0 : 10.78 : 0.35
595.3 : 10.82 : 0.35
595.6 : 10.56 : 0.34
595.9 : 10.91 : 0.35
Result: 0.124 nm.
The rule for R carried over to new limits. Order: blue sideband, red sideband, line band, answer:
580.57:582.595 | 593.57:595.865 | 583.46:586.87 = 0.01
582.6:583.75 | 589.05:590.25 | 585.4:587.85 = -0.15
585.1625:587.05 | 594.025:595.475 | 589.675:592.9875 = 0.12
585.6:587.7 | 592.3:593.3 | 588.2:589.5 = 0.15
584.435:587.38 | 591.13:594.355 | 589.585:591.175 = 0.13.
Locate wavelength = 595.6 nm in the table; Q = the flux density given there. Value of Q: 10.56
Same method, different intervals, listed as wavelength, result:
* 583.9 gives 10.23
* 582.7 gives 10.86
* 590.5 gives 10.12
